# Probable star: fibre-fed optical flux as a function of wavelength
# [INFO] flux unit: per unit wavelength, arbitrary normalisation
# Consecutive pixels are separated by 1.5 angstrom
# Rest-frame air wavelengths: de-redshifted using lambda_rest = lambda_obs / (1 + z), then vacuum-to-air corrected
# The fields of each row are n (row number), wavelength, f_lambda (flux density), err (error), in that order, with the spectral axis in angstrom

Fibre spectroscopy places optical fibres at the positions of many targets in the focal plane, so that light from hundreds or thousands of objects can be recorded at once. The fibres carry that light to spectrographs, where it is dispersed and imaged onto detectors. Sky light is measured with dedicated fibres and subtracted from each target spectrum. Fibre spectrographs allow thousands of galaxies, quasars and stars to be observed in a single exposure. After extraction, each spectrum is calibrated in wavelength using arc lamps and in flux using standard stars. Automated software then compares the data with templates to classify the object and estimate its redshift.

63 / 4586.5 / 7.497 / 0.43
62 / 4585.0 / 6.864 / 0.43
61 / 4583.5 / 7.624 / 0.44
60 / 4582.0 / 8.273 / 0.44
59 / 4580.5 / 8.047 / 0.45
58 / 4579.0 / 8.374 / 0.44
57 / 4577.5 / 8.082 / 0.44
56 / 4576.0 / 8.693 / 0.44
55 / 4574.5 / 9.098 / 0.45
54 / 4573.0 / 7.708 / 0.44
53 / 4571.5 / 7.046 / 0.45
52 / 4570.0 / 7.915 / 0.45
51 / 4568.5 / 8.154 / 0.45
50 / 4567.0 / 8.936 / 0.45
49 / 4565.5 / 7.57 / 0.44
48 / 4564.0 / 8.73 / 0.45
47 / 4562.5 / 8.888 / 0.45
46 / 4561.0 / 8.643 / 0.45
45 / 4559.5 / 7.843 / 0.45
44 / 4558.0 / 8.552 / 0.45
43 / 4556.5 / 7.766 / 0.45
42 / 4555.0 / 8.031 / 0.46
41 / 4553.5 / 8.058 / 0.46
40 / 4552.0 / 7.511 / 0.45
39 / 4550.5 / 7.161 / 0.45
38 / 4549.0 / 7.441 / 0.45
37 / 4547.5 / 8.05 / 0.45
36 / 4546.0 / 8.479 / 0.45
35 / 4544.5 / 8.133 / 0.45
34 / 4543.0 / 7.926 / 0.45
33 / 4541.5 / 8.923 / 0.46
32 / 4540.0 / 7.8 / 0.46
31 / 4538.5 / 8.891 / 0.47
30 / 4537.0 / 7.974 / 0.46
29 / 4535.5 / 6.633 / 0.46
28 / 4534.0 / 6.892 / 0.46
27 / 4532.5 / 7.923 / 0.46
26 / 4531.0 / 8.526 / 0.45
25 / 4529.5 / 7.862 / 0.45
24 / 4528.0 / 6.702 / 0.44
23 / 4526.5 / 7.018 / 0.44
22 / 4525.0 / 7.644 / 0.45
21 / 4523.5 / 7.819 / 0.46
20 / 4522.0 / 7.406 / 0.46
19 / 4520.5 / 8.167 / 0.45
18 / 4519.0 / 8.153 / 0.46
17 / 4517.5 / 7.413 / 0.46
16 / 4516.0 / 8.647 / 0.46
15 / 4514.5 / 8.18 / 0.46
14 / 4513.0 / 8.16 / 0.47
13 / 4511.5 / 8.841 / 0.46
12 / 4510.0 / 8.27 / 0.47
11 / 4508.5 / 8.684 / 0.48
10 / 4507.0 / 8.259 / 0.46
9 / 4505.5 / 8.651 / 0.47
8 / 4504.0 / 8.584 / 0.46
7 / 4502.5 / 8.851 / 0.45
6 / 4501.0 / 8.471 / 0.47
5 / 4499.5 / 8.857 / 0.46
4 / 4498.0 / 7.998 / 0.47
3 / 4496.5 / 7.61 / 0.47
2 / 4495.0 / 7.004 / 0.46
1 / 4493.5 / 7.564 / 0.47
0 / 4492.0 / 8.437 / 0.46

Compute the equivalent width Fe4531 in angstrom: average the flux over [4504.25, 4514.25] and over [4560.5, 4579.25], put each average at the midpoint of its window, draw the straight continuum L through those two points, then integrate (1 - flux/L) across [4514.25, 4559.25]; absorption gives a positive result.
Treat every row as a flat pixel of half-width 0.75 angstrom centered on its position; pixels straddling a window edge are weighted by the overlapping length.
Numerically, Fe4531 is 2.86 angstrom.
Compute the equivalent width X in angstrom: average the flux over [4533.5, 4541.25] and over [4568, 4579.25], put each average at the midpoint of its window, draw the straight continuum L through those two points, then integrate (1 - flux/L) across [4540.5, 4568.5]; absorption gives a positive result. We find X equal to -0.8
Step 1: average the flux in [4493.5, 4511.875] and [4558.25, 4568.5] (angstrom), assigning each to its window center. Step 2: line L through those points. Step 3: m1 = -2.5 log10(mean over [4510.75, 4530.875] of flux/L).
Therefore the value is 0.06 mag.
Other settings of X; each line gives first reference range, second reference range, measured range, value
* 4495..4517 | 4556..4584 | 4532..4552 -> 1.1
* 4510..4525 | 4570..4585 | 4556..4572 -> -0.3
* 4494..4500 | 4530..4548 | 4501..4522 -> -1.2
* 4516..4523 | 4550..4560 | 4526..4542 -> 0.3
